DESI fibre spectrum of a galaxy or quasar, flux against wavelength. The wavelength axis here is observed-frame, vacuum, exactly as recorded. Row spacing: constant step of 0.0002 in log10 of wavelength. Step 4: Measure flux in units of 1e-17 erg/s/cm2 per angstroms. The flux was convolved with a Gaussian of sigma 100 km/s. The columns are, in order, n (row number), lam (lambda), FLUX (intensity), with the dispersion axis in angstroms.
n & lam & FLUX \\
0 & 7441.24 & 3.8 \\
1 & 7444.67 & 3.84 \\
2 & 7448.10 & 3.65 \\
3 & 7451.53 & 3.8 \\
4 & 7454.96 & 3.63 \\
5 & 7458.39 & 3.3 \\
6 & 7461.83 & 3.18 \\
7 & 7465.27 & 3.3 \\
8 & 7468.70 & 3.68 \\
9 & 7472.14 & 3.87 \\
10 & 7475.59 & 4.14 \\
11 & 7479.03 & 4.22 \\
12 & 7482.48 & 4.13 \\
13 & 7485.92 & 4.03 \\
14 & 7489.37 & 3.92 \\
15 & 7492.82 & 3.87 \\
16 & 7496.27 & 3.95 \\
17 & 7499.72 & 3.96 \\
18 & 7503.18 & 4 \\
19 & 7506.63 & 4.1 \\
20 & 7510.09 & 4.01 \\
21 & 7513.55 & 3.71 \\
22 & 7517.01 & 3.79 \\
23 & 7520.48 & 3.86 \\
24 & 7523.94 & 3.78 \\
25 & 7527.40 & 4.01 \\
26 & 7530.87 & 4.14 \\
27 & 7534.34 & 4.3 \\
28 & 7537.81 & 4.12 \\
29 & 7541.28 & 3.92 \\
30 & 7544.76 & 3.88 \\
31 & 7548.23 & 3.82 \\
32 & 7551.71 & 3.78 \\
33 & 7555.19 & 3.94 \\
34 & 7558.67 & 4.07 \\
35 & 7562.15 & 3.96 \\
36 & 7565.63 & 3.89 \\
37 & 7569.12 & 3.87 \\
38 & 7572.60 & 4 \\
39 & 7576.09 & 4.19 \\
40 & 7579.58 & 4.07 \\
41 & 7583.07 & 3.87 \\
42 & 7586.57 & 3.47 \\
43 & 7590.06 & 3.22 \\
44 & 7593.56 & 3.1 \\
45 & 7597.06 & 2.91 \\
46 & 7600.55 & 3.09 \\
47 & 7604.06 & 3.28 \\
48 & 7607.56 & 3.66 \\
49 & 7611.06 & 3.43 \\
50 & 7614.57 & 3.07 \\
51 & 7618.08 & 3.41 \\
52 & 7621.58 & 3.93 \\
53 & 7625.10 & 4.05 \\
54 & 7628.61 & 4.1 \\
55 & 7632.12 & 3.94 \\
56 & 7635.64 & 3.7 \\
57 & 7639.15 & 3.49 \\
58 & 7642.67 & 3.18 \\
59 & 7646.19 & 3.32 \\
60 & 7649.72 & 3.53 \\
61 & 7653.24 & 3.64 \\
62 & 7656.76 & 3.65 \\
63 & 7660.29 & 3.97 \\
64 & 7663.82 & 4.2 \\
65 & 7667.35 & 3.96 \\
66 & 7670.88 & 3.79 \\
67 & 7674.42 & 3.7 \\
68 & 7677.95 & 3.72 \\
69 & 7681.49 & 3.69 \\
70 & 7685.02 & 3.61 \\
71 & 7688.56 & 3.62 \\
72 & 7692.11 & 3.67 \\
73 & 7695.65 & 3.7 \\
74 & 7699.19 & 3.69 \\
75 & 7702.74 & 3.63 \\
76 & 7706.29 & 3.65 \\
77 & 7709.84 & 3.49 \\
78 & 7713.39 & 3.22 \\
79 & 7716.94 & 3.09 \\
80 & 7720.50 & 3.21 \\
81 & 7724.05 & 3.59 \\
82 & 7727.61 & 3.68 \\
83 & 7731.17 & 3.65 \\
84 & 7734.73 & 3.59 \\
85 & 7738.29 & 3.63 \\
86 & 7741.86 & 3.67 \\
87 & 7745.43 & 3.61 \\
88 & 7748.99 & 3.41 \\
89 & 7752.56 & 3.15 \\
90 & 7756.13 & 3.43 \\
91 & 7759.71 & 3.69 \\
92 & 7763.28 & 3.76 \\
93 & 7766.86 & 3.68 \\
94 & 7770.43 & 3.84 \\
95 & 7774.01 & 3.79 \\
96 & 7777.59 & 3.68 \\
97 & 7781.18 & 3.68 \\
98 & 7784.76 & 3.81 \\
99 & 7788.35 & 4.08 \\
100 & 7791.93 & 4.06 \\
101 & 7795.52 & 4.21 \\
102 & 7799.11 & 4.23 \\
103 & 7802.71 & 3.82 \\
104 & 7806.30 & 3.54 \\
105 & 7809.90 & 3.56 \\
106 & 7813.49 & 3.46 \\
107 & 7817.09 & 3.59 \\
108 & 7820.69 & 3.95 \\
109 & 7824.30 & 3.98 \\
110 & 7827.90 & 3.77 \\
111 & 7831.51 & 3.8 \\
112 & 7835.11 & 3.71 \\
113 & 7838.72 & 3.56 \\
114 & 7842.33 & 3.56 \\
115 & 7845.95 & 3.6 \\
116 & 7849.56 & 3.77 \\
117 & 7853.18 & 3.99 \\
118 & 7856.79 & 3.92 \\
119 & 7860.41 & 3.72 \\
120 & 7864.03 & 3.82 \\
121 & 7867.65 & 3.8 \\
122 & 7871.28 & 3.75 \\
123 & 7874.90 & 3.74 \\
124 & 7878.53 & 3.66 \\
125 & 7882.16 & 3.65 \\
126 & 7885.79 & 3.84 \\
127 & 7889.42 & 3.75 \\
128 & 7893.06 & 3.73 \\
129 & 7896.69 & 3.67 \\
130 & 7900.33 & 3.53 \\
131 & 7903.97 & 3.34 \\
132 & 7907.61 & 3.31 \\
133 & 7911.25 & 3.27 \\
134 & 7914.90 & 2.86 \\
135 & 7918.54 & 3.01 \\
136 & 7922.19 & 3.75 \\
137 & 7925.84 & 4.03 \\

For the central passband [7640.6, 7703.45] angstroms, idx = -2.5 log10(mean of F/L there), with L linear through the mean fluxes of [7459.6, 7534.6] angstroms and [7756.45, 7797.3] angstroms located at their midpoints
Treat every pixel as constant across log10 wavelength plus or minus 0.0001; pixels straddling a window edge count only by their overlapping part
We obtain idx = 0.05 mag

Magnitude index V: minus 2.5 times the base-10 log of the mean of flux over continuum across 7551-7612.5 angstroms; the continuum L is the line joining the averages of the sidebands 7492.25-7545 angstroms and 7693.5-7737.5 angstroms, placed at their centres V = 0.05 mag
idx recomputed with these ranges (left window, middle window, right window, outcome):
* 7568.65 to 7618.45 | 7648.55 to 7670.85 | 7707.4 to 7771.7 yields -0.09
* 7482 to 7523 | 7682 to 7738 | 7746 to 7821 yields 0.07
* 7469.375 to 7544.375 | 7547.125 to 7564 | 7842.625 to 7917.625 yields 0.01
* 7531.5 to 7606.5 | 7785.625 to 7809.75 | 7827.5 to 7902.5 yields -0.06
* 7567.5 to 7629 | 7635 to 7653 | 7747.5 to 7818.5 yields 0.05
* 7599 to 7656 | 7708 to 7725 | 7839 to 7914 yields 0.09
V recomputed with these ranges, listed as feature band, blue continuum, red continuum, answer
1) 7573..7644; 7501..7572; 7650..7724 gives 0.07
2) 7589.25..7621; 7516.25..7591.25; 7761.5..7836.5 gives 0.19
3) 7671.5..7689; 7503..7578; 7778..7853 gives 0.06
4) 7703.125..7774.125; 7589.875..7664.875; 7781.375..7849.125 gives 0.05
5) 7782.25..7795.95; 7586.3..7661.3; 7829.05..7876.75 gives -0.09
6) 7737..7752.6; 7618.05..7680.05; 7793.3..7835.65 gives 0.08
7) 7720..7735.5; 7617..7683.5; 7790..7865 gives 0.06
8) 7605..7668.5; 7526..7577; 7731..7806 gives 0.06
